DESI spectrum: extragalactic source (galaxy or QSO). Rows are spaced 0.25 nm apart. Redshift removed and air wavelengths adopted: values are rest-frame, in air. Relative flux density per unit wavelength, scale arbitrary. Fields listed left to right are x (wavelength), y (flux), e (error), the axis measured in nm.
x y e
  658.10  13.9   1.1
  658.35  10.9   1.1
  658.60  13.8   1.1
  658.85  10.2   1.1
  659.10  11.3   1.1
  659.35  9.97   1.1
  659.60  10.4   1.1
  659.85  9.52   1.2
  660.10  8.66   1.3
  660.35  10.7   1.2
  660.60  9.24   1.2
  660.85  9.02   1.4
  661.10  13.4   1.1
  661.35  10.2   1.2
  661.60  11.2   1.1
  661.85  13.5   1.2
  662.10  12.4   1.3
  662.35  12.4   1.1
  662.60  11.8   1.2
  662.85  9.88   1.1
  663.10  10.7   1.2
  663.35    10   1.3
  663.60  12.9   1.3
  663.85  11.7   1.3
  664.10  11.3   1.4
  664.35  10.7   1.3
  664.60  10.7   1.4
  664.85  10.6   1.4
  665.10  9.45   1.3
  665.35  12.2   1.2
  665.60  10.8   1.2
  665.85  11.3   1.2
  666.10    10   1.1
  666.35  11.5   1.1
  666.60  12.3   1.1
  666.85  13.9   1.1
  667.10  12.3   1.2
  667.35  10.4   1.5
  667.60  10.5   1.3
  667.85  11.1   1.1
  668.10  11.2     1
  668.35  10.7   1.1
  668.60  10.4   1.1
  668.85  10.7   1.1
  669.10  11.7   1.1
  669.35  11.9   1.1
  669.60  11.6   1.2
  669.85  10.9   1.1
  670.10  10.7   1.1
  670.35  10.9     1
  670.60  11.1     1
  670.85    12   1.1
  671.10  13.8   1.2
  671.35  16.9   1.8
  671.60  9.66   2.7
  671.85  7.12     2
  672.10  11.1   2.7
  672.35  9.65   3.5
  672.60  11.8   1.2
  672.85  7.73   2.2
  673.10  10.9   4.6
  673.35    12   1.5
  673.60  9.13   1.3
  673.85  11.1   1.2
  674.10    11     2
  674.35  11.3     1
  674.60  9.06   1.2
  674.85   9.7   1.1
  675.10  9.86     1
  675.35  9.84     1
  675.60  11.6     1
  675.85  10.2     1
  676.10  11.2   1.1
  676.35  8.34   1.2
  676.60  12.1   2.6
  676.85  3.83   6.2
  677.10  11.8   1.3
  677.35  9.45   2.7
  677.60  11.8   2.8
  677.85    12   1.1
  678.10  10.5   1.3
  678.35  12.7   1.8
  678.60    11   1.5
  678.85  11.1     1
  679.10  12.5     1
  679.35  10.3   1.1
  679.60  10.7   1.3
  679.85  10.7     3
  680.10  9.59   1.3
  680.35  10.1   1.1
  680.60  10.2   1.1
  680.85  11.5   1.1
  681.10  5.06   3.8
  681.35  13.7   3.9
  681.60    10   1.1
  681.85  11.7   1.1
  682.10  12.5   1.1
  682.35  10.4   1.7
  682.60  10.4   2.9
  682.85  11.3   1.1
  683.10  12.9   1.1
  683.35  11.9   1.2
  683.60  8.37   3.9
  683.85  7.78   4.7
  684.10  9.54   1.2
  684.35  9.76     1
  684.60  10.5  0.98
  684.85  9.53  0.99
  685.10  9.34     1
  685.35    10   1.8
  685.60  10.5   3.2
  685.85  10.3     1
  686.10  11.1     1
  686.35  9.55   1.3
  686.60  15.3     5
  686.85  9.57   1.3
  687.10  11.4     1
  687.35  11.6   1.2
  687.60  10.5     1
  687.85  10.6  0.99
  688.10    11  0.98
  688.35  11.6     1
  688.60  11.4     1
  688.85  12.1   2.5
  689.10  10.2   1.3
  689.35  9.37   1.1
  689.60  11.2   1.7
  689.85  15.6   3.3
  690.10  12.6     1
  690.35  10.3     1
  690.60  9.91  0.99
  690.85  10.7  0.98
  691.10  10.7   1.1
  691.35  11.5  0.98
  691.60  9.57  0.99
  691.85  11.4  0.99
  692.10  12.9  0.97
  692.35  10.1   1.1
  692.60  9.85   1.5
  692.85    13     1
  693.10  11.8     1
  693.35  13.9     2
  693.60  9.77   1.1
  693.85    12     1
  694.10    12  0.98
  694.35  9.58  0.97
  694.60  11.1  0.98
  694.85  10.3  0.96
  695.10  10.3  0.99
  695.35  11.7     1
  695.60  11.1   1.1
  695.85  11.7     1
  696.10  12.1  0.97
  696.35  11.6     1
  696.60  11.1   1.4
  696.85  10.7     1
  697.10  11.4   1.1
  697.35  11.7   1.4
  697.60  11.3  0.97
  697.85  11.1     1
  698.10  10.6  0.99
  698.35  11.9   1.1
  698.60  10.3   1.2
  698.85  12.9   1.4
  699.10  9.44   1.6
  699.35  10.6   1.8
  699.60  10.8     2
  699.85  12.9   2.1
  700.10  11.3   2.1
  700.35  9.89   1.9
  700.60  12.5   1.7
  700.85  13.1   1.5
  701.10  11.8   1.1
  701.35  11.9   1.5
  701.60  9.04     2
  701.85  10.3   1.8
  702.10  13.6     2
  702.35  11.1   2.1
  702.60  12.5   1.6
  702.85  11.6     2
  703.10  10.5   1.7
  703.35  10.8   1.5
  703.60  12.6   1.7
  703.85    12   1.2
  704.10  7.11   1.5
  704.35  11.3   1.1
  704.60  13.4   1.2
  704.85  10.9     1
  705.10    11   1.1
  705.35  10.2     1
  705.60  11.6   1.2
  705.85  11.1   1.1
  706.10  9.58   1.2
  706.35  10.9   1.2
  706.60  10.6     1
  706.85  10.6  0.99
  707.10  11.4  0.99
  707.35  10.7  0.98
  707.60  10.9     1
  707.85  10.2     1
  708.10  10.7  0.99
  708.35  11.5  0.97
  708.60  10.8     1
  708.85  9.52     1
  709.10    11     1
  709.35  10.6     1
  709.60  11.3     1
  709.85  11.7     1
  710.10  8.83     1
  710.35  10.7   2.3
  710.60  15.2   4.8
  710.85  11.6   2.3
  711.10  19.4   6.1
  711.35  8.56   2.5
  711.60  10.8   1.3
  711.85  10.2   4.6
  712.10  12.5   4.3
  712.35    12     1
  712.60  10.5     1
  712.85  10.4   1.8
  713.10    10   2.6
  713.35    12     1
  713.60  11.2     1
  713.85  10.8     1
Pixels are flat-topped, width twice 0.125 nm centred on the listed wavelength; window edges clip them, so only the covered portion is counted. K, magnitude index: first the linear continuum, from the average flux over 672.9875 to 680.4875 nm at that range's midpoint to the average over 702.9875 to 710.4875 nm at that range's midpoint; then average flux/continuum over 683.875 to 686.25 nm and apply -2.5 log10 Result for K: 0.07 mag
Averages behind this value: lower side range 10.5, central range 9.96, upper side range 10.8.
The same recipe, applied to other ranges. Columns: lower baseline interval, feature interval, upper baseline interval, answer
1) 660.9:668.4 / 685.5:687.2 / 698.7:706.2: 0.02 mag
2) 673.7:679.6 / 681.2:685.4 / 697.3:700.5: 0.02 mag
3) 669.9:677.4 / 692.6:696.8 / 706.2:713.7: -0.05 mag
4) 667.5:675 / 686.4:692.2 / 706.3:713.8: -0.03 mag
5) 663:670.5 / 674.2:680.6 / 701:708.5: 0.07 mag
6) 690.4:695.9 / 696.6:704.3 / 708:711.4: 0.01 mag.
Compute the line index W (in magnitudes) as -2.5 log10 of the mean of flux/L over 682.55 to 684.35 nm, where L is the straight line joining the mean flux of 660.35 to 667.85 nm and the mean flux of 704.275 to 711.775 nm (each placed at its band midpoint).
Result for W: 0.10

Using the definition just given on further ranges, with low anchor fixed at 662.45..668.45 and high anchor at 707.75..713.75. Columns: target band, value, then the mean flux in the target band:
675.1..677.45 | 0.14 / 9.82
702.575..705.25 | 0.01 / 11.2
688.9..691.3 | 0.00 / 11.2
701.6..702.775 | -0.03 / 11.6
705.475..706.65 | 0.05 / 10.8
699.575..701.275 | -0.05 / 11.8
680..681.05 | 0.13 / 9.99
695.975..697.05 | -0.01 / 11.4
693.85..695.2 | 0.05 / 10.8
